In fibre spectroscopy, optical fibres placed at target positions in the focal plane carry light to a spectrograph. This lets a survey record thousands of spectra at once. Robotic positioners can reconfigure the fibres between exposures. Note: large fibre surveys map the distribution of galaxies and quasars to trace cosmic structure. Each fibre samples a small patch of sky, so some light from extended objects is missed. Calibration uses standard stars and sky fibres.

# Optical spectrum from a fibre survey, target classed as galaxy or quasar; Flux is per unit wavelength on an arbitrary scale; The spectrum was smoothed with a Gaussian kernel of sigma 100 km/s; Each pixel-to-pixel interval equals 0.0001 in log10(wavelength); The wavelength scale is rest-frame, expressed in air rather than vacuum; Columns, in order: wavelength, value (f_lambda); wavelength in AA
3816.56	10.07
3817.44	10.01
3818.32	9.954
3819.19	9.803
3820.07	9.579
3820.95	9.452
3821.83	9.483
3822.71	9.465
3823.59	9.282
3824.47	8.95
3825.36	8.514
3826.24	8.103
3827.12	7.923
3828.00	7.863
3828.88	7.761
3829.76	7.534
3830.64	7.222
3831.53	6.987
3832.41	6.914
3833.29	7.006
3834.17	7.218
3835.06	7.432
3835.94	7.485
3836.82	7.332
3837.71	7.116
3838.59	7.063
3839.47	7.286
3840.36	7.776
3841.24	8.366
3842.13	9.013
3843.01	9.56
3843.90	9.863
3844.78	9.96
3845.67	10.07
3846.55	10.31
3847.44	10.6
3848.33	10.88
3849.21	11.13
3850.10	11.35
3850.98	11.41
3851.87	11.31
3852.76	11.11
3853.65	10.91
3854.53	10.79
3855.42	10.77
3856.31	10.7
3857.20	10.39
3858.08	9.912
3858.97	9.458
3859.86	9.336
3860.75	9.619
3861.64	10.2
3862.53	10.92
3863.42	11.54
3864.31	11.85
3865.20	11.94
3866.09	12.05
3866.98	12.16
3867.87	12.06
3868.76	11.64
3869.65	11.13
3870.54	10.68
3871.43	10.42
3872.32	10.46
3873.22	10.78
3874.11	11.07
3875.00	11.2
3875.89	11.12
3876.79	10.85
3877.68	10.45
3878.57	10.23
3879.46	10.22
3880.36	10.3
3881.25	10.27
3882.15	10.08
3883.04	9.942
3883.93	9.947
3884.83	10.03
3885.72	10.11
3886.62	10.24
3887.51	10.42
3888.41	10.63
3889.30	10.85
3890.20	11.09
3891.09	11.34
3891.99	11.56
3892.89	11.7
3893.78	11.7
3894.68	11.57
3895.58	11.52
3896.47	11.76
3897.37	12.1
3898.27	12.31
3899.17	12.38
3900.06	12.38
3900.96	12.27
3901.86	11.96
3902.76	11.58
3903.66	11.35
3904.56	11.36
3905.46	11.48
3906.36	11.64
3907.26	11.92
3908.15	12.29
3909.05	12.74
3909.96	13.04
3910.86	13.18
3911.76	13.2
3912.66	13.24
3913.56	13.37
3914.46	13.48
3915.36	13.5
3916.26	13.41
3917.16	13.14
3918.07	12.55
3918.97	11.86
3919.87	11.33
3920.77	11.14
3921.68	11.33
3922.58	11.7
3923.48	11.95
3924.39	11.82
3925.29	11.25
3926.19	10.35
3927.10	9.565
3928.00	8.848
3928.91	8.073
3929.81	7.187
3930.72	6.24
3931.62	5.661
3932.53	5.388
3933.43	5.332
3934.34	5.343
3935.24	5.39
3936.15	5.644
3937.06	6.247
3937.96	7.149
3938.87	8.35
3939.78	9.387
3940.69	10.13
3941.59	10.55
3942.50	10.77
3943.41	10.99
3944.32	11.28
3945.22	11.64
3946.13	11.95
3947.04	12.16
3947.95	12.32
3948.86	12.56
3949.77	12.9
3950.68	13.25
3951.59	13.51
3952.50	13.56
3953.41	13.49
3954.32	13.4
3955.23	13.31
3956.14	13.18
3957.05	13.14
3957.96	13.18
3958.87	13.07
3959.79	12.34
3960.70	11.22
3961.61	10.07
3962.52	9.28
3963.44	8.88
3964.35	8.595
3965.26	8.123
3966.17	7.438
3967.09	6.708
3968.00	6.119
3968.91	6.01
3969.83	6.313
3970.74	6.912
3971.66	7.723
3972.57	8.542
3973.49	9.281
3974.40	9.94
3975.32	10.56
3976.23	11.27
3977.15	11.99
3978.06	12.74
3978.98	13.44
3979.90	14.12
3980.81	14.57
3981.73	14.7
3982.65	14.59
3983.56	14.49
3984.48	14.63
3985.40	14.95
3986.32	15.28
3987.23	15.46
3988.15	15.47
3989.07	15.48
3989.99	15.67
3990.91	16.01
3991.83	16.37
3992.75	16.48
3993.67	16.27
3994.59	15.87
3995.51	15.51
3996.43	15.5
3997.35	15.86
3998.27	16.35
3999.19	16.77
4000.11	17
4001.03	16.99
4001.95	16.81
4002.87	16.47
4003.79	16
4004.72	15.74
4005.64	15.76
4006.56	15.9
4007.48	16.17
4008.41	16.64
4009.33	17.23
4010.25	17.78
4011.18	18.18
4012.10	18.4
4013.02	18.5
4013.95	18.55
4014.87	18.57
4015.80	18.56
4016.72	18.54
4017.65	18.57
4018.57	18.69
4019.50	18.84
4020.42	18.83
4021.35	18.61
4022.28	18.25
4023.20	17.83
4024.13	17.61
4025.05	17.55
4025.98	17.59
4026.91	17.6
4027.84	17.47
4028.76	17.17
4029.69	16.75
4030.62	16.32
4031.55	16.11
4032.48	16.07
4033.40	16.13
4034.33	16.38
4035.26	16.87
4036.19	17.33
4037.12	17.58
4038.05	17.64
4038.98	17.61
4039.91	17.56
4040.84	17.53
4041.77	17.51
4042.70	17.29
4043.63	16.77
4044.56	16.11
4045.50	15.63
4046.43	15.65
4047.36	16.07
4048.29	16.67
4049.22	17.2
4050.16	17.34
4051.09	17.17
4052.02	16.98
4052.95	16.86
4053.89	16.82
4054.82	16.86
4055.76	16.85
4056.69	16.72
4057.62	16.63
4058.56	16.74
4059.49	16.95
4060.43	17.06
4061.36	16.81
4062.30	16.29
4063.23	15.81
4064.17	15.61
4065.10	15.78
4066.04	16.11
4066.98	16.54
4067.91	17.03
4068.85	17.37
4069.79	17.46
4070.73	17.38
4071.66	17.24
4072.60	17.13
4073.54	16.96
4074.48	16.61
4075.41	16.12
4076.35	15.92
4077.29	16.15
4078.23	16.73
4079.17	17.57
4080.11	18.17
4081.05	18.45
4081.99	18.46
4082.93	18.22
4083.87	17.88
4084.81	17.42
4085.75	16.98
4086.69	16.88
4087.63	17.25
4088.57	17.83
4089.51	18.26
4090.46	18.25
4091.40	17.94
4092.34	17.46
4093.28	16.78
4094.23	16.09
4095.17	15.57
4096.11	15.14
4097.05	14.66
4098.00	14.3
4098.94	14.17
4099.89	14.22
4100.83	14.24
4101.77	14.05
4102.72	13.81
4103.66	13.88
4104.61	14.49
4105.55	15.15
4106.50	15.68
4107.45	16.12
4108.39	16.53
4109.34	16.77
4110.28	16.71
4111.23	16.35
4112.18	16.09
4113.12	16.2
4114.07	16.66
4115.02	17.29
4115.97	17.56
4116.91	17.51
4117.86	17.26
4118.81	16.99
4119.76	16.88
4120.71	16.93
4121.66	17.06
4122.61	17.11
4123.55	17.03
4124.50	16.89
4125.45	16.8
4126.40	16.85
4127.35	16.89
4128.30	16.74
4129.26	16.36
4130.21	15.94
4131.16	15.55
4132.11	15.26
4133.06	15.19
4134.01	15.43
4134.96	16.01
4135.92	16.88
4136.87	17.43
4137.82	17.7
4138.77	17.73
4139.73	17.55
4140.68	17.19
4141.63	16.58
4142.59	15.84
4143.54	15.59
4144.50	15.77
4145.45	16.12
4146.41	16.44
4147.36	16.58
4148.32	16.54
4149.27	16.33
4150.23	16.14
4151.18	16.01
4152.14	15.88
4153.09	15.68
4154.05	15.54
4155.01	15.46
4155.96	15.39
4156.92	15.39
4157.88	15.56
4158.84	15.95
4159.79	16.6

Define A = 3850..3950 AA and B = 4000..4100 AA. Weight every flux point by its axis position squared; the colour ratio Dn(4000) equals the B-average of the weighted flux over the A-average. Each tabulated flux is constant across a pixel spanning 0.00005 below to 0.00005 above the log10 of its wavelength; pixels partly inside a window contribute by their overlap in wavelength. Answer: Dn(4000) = 1.7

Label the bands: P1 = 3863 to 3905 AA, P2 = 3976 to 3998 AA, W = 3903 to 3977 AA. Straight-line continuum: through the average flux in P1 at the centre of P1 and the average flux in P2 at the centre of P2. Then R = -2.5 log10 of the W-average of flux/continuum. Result 0.24 mag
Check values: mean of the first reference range 11.2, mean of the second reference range 14.9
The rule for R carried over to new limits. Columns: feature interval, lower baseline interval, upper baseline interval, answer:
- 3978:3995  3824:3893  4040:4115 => -0.10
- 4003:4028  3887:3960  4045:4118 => -0.23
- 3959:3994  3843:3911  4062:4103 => 0.17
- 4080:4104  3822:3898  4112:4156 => -0.06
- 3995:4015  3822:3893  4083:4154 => -0.24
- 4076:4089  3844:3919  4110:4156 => -0.13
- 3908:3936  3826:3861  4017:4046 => 0.19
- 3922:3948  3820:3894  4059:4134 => 0.31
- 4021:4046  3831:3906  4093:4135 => -0.21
